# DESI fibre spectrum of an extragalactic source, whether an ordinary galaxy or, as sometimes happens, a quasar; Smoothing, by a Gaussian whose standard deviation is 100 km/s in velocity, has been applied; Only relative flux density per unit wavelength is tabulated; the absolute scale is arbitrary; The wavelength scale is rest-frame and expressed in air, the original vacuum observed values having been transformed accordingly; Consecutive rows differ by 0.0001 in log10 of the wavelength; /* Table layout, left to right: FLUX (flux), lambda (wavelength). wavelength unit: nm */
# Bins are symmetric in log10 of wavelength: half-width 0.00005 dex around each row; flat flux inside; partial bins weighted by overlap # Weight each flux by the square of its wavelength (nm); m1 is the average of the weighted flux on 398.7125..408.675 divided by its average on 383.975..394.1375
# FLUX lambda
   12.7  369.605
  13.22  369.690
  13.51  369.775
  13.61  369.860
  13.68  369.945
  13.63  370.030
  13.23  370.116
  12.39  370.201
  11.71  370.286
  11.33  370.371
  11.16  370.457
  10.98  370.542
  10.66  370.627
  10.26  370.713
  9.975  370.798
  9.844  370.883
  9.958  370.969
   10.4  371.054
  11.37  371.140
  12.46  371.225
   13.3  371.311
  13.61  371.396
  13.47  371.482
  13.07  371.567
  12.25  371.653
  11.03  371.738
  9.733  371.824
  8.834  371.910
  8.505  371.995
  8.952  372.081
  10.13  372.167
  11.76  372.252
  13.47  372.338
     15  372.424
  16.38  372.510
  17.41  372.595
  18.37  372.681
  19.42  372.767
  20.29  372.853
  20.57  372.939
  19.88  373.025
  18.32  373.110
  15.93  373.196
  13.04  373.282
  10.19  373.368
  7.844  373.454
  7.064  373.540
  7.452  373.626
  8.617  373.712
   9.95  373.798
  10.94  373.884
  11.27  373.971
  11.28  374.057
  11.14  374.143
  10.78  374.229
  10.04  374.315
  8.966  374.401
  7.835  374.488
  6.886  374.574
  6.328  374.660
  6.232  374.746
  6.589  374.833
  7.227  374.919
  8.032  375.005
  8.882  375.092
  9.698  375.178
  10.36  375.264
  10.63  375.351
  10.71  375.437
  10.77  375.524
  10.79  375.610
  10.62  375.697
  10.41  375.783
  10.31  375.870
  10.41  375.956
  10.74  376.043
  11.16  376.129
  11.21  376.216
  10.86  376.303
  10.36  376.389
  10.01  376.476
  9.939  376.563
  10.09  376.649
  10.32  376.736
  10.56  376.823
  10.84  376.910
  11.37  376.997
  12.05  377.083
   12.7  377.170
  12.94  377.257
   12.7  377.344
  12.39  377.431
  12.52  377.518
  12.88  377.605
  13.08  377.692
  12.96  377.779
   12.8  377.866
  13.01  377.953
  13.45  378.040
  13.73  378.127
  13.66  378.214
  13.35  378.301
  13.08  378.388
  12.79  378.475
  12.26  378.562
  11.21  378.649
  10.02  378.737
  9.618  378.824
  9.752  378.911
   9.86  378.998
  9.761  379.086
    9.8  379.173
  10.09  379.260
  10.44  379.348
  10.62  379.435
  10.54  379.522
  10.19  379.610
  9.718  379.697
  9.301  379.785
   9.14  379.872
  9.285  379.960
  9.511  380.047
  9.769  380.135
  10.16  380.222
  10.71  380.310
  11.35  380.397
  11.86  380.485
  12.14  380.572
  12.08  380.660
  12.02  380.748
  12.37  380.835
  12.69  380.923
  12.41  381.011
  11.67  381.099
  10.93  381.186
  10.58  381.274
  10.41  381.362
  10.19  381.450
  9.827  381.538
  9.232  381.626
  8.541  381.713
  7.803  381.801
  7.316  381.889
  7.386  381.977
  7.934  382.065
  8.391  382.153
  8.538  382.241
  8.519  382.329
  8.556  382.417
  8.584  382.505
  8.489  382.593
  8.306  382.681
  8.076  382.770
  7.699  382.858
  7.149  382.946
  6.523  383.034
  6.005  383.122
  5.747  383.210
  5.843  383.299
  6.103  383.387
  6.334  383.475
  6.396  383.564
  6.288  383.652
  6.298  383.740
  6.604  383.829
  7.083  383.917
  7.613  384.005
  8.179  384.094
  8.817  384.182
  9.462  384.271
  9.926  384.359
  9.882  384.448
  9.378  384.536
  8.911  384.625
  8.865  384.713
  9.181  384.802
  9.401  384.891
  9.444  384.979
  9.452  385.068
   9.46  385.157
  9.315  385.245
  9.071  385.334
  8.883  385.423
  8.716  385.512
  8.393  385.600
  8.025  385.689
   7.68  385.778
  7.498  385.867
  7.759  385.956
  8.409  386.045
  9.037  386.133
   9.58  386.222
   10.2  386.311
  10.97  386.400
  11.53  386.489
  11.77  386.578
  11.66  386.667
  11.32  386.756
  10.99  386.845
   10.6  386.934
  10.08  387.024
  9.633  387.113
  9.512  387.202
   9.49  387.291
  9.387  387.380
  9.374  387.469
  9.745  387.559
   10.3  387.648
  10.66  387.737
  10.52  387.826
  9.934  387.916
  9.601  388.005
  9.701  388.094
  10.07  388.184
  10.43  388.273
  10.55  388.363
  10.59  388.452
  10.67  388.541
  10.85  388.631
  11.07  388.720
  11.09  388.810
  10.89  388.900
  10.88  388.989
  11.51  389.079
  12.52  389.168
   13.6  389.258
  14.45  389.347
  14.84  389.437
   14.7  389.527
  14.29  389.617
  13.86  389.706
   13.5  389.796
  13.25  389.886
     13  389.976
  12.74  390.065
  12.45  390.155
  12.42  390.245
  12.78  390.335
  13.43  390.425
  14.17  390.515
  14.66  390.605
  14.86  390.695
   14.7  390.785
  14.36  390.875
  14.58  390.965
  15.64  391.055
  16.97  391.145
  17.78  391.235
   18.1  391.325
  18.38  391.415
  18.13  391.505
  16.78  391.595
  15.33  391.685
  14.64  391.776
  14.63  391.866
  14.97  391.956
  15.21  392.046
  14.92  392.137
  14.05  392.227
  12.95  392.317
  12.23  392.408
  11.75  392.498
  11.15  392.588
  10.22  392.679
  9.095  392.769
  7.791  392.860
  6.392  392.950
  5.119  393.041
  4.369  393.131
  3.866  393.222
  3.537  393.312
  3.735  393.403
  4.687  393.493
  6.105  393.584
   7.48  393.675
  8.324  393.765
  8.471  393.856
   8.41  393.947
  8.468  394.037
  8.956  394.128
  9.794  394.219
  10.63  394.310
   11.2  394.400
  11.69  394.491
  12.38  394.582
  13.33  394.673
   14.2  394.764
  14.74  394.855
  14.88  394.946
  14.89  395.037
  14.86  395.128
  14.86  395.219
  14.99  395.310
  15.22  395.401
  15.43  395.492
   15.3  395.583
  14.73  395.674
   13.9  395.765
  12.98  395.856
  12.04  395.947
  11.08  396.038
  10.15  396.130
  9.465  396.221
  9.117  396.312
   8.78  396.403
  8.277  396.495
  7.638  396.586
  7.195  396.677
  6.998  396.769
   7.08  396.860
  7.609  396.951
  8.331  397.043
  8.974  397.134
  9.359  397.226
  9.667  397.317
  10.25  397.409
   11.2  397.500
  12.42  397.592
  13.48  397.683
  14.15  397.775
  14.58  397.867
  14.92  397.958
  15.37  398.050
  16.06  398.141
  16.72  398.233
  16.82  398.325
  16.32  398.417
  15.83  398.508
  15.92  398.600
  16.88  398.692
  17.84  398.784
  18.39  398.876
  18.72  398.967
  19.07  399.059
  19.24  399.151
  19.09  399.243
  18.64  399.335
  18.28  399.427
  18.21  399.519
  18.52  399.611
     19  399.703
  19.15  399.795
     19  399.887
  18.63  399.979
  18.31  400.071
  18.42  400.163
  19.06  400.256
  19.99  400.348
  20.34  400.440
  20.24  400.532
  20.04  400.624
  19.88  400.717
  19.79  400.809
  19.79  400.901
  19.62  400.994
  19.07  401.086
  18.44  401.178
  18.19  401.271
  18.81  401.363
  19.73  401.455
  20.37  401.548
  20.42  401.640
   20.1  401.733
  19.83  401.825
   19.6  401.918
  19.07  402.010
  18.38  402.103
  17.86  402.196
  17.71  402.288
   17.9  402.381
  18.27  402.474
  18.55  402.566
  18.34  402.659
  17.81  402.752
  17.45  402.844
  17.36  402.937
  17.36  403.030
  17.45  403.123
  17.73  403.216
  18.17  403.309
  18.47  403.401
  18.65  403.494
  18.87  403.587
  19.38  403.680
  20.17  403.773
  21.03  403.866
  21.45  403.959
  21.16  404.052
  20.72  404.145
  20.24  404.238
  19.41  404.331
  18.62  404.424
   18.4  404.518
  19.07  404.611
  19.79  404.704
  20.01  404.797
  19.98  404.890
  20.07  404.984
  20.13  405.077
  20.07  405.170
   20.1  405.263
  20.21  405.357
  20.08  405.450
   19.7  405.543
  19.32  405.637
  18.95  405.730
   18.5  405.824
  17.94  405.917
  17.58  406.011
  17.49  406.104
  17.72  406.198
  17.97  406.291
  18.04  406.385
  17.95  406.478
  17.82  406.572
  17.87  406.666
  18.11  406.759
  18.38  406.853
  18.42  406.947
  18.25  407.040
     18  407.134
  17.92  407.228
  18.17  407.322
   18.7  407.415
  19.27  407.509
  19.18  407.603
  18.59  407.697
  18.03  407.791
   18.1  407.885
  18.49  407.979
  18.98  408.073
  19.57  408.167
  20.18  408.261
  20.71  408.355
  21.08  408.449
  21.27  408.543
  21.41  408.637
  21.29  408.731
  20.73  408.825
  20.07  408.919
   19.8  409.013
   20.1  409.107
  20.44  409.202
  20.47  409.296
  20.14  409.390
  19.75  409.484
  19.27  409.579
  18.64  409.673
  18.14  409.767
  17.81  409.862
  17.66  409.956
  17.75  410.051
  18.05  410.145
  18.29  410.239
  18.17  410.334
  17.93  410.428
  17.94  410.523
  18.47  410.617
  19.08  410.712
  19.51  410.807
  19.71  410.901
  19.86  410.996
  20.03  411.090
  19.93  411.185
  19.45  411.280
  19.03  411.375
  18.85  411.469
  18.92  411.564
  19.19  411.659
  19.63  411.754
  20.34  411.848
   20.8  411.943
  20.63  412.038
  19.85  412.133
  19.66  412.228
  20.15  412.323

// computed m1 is 1.9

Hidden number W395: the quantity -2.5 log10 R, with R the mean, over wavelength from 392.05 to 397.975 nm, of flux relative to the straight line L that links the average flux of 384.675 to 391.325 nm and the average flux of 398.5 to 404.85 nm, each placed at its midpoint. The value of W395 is 0.40 mag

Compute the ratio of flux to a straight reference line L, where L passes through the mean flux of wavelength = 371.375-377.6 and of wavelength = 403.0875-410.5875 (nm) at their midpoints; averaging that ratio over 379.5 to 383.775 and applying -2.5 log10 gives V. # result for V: 0.39 mag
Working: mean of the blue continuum 11.4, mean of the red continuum 19.1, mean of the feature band 9.07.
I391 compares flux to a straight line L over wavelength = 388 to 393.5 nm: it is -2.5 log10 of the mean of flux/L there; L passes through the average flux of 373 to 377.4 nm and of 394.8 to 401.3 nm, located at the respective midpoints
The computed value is 0.106 mag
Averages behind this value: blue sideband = 10.4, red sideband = 15.1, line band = 12.3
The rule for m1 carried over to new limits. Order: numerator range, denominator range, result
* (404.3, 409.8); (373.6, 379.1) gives 2.10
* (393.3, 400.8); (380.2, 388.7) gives 1.57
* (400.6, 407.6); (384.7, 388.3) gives 2.14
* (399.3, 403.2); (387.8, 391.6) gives 1.51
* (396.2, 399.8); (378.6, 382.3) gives 1.50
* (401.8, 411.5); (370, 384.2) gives 2.09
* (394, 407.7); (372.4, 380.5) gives 1.67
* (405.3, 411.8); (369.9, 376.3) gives 1.99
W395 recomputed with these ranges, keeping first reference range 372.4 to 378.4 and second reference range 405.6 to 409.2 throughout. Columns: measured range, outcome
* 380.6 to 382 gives 0.24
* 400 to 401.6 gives -0.12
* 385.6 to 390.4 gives 0.31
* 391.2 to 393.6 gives 0.34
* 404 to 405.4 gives -0.09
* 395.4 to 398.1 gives 0.43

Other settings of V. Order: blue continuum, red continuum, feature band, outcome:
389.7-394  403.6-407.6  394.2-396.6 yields 0.10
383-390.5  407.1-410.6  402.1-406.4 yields -0.10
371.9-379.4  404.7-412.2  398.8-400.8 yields -0.12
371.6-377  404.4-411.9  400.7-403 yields -0.07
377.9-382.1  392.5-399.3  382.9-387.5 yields 0.26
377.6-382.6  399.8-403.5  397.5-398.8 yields 0.15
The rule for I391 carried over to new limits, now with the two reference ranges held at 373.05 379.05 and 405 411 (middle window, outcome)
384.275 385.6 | 0.38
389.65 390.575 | 0.10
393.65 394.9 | 0.41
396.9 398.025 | 0.40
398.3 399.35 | -0.07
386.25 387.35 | 0.27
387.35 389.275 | 0.30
